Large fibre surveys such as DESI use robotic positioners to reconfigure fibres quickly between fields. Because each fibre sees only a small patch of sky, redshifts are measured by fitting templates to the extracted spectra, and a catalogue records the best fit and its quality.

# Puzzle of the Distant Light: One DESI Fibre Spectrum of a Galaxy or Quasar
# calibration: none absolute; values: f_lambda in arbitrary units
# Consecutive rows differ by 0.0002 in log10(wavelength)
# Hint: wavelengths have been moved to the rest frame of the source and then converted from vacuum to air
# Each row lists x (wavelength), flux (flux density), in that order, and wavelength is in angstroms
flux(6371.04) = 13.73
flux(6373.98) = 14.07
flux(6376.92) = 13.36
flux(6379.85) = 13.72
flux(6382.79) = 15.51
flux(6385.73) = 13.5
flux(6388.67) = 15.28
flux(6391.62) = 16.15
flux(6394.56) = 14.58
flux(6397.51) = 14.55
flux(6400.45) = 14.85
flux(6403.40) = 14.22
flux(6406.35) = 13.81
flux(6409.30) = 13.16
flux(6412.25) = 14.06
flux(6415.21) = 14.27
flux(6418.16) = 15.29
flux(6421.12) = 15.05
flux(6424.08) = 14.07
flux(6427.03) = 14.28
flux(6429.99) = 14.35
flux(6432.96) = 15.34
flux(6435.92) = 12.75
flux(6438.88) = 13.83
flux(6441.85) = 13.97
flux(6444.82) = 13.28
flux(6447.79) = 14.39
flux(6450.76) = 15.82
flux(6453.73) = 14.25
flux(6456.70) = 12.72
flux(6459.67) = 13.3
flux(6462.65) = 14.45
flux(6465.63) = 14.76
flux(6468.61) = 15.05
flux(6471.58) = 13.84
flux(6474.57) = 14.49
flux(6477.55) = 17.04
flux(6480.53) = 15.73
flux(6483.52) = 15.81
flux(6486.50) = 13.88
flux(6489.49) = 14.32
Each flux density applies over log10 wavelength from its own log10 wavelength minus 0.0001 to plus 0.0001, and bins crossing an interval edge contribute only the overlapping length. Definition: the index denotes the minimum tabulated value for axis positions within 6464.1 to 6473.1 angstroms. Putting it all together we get 13.84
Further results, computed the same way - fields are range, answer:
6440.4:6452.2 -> 13.28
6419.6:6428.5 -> 14.07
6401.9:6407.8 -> 13.81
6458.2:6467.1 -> 13.3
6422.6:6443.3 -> 12.75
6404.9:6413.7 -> 13.16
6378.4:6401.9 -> 13.5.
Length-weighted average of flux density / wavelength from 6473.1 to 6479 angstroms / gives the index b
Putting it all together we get 15.8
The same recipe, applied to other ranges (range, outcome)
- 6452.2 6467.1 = 13.9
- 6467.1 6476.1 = 14.5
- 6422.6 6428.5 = 14.2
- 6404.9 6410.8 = 13.5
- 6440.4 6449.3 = 13.9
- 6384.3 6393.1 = 15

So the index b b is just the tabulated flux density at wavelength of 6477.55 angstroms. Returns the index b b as 17.04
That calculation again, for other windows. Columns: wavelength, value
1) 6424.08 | 14.07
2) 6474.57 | 14.49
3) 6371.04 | 13.73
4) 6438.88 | 13.83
